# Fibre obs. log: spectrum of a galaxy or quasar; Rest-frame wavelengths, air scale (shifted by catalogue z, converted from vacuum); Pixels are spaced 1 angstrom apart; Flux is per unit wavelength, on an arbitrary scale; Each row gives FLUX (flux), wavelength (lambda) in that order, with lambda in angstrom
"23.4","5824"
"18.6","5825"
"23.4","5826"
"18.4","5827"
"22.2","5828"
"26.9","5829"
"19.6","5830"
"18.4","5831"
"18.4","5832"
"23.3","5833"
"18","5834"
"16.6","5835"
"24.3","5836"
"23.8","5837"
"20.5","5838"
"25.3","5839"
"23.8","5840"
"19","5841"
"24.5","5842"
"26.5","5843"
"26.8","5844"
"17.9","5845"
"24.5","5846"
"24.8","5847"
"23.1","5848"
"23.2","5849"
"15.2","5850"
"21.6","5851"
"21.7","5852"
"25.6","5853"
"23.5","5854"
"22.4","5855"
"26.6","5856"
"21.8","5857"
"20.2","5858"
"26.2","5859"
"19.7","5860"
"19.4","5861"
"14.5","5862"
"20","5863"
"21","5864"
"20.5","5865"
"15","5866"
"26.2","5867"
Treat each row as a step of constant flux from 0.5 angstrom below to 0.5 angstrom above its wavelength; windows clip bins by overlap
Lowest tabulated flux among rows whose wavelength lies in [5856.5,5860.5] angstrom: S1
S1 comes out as 19.7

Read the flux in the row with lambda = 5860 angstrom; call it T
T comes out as 19.7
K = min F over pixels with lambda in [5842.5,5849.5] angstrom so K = 17.9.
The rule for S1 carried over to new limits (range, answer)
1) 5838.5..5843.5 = 19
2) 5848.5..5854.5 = 15.2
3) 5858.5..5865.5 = 14.5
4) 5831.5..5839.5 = 16.6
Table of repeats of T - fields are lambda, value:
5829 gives 26.9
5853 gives 25.6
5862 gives 14.5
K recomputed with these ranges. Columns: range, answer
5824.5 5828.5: 18.4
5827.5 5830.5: 19.6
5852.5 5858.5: 20.2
